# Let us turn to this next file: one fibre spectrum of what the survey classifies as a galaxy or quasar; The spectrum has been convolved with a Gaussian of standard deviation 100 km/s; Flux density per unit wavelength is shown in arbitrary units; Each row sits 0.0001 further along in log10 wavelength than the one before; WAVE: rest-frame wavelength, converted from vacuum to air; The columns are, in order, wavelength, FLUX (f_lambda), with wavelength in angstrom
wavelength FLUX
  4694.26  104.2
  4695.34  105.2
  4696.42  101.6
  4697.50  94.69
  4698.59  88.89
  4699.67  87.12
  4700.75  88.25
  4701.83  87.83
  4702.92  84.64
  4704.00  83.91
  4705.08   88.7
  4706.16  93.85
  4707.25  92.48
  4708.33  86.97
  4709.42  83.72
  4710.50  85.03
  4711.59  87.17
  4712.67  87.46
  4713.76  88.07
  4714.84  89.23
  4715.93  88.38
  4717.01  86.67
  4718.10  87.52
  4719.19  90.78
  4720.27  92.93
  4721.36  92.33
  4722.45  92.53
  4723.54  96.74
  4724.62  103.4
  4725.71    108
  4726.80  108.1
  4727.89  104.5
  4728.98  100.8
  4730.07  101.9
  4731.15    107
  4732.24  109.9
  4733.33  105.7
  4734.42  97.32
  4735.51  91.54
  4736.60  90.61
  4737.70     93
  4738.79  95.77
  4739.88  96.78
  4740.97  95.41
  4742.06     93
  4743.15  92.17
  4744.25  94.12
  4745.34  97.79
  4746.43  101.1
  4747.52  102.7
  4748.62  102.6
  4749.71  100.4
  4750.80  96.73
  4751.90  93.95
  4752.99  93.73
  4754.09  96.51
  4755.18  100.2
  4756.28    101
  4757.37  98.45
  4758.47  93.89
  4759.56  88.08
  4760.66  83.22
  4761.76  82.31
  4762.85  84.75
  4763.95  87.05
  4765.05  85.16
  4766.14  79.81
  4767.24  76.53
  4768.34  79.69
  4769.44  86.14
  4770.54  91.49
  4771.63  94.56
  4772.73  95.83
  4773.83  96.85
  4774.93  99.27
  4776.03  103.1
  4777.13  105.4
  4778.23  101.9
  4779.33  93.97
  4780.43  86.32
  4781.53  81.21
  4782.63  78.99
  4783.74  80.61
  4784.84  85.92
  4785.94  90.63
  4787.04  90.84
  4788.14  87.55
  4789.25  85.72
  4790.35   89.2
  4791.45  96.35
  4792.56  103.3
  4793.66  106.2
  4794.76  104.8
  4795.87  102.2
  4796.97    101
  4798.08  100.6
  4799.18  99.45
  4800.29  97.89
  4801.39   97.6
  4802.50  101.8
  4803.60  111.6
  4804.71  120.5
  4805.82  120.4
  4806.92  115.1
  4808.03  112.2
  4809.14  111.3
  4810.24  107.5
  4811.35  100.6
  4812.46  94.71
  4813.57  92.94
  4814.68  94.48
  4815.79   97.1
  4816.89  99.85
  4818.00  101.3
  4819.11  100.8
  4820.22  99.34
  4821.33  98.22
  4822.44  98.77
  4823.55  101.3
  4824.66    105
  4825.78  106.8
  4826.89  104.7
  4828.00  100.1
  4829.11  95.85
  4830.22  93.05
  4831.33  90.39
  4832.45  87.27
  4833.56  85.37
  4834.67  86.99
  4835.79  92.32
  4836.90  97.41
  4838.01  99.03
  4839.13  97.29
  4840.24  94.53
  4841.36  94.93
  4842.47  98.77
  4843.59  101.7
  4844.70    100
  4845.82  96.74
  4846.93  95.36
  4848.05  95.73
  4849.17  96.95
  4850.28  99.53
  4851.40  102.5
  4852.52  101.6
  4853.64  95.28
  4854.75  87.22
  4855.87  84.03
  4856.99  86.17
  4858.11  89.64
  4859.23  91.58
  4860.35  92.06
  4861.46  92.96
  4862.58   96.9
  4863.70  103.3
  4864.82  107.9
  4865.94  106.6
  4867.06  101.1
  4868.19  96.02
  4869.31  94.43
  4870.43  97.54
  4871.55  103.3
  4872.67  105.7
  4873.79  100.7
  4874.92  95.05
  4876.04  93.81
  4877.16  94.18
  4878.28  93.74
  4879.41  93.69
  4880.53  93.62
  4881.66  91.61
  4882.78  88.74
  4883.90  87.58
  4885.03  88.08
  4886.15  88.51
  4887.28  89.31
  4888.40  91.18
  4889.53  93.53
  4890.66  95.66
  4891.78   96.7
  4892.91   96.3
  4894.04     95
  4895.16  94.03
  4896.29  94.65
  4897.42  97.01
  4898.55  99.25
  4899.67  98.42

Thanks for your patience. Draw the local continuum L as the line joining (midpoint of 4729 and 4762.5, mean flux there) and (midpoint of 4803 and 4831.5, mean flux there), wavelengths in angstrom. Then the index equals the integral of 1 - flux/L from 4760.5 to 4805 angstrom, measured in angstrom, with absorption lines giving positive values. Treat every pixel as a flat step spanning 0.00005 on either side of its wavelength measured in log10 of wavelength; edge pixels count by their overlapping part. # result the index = 2.97 angstrom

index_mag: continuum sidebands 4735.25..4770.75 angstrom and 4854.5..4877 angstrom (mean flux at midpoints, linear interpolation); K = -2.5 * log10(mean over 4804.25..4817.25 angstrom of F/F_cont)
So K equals -0.12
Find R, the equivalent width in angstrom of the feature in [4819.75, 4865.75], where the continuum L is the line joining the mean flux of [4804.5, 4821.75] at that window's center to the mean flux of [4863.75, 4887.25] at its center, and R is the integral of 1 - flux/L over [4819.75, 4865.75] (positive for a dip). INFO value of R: 1.8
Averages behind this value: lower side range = 104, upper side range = 96.1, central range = 96.3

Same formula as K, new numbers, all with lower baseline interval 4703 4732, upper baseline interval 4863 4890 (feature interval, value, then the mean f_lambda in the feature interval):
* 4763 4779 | 0.03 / 91.5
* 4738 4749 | -0.04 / 97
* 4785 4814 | -0.08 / 101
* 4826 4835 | 0.02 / 93.7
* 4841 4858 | 0.00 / 95.6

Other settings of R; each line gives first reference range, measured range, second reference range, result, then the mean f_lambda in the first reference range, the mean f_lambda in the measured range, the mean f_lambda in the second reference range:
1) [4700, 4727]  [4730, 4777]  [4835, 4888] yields -1.2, 90.8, 94.4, 95.6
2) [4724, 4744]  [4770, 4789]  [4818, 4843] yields 1.2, 99.6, 91.9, 96.8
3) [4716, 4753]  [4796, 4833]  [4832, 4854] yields -2.1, 97.5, 102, 96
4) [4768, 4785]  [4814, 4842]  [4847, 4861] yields -1.2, 91.6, 96.9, 93.6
